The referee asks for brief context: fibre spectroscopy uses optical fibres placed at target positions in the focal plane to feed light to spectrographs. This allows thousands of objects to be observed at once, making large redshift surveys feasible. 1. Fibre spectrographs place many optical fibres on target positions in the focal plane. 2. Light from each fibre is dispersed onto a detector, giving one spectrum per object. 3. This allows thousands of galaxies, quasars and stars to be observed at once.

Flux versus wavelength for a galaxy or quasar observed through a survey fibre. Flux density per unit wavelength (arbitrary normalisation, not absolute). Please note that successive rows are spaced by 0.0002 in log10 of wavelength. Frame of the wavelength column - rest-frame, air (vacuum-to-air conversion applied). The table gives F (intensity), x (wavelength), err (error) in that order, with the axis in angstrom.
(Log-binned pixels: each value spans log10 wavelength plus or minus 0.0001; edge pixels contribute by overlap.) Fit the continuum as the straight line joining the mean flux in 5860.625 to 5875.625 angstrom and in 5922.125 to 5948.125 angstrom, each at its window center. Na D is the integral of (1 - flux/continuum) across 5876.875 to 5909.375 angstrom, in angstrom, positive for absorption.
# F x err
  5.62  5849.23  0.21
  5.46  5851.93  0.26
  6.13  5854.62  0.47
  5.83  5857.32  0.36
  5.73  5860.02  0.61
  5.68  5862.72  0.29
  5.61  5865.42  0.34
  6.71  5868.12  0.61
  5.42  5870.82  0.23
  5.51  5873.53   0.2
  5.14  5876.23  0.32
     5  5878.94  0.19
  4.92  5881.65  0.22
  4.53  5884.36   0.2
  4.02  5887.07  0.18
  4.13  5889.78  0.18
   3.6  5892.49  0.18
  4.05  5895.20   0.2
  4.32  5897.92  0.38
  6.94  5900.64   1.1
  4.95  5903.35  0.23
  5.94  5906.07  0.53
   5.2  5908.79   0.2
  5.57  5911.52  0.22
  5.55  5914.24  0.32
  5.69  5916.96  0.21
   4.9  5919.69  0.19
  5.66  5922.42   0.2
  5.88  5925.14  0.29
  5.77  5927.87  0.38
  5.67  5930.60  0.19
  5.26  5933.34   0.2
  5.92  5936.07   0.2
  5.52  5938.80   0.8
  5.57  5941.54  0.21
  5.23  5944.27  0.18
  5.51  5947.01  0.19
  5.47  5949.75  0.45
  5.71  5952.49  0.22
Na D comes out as 5.1 angstrom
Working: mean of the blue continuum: 5.75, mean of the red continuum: 5.6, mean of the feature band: 4.8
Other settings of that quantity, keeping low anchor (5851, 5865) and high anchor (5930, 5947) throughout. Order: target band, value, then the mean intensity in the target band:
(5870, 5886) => 1.82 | 5.05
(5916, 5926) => 0.12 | 5.51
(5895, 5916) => 0.85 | 5.39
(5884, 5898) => 3.97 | 4.06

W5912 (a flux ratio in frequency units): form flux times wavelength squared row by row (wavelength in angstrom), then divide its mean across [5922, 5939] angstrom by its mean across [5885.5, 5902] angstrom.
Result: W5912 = 1.3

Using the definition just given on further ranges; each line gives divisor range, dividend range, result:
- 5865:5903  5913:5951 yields 1.13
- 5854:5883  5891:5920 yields 0.93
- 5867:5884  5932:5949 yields 1.05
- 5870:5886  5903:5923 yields 1.09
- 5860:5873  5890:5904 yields 0.82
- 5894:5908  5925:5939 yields 1.09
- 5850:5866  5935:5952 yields 0.99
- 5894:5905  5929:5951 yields 1.10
